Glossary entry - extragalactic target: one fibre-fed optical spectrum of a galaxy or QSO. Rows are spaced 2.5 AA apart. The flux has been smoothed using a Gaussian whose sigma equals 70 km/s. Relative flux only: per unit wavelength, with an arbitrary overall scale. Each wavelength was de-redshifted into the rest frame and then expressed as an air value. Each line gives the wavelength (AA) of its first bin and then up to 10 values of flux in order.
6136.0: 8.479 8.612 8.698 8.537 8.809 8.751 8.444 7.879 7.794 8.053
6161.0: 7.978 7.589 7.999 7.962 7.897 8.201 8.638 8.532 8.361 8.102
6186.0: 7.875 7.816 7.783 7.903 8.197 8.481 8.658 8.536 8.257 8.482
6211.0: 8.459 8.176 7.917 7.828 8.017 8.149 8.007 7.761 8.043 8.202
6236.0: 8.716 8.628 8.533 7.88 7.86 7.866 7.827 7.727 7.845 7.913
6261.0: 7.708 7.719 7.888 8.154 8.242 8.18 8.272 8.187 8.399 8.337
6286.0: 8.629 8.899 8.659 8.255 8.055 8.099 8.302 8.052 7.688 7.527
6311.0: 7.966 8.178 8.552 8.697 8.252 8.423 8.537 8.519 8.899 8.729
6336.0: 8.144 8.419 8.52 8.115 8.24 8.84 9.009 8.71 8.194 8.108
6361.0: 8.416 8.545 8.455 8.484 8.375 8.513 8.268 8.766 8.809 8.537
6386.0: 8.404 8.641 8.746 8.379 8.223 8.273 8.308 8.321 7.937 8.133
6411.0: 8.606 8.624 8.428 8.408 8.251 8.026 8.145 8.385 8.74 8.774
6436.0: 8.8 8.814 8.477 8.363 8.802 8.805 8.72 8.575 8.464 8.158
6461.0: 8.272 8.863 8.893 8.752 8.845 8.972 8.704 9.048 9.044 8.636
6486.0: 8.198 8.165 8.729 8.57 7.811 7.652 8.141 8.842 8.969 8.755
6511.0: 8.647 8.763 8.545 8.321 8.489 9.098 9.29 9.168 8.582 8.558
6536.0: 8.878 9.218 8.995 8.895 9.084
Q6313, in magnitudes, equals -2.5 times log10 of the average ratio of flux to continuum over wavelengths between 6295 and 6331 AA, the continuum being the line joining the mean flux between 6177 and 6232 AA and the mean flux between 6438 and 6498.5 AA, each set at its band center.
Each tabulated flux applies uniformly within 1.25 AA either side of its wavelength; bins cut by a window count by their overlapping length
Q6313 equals 0.01 mag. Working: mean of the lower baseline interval 8.15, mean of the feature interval 8.23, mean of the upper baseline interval 8.59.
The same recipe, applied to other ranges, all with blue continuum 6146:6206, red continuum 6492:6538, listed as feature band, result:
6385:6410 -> 0.02 mag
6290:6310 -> 0.03 mag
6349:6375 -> -0.01 mag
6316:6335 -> -0.03 mag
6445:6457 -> -0.02 mag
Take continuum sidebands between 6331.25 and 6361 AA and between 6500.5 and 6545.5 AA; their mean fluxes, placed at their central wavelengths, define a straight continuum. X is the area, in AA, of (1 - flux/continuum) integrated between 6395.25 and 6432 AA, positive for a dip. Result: 1.2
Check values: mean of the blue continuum 8.47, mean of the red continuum 8.8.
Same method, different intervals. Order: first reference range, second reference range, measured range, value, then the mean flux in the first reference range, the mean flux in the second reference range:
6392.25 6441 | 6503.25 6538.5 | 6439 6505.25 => 0.3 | 8.4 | 8.79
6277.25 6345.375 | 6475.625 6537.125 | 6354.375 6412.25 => 0.2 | 8.33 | 8.62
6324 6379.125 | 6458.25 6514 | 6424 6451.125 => -0.2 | 8.49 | 8.59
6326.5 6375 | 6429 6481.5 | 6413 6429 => 0.6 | 8.49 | 8.7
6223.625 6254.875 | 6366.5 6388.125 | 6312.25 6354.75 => -0.7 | 8.09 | 8.52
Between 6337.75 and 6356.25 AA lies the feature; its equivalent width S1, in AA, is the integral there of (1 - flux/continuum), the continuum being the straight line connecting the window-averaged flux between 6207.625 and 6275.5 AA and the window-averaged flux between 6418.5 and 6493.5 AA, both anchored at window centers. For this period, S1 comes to -0.4 AA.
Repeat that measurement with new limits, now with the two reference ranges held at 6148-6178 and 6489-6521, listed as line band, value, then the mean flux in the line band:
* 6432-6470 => -1.02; 8.64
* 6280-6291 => -0.47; 8.58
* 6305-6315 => 0.48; 7.86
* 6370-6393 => -0.62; 8.56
